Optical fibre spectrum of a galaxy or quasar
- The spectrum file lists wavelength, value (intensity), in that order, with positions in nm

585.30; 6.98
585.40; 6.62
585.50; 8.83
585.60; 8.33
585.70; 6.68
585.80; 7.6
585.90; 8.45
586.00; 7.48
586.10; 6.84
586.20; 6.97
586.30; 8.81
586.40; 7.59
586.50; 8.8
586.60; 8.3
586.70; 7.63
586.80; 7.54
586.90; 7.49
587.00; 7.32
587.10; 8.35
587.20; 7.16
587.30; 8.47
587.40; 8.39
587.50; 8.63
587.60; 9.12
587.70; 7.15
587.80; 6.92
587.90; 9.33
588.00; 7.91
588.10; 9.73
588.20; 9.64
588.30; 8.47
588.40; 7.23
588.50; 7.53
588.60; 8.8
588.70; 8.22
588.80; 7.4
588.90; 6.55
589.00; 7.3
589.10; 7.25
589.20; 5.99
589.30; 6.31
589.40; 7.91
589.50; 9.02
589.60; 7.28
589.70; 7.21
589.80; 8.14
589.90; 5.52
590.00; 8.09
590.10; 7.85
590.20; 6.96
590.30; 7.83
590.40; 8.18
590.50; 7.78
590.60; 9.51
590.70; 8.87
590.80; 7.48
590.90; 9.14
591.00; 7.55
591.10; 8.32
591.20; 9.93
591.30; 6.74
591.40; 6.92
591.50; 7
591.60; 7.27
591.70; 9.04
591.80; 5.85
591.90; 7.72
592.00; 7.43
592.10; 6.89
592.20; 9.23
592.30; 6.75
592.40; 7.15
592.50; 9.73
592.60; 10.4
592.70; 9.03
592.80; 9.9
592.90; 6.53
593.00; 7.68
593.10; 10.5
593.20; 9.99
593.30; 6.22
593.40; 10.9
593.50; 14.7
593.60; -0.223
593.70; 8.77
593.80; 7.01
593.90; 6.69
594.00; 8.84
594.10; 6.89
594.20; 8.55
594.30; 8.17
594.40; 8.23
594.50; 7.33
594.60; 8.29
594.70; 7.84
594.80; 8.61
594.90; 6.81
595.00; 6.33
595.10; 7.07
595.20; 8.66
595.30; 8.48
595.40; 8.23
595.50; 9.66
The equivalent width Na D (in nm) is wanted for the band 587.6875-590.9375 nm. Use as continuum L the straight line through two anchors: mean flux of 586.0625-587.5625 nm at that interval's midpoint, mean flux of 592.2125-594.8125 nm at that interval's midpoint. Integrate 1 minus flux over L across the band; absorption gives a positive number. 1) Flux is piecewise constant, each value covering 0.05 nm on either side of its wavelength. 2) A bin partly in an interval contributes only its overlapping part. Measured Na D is 0.08 nm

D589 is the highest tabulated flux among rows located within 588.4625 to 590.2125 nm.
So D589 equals 9.02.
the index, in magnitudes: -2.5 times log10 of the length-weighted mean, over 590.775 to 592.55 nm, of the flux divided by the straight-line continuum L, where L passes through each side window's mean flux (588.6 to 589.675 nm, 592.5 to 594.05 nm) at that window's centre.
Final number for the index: 0.04 mag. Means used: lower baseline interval 7.39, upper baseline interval 8.5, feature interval 7.79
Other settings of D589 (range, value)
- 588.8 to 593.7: 14.7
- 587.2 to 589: 9.73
